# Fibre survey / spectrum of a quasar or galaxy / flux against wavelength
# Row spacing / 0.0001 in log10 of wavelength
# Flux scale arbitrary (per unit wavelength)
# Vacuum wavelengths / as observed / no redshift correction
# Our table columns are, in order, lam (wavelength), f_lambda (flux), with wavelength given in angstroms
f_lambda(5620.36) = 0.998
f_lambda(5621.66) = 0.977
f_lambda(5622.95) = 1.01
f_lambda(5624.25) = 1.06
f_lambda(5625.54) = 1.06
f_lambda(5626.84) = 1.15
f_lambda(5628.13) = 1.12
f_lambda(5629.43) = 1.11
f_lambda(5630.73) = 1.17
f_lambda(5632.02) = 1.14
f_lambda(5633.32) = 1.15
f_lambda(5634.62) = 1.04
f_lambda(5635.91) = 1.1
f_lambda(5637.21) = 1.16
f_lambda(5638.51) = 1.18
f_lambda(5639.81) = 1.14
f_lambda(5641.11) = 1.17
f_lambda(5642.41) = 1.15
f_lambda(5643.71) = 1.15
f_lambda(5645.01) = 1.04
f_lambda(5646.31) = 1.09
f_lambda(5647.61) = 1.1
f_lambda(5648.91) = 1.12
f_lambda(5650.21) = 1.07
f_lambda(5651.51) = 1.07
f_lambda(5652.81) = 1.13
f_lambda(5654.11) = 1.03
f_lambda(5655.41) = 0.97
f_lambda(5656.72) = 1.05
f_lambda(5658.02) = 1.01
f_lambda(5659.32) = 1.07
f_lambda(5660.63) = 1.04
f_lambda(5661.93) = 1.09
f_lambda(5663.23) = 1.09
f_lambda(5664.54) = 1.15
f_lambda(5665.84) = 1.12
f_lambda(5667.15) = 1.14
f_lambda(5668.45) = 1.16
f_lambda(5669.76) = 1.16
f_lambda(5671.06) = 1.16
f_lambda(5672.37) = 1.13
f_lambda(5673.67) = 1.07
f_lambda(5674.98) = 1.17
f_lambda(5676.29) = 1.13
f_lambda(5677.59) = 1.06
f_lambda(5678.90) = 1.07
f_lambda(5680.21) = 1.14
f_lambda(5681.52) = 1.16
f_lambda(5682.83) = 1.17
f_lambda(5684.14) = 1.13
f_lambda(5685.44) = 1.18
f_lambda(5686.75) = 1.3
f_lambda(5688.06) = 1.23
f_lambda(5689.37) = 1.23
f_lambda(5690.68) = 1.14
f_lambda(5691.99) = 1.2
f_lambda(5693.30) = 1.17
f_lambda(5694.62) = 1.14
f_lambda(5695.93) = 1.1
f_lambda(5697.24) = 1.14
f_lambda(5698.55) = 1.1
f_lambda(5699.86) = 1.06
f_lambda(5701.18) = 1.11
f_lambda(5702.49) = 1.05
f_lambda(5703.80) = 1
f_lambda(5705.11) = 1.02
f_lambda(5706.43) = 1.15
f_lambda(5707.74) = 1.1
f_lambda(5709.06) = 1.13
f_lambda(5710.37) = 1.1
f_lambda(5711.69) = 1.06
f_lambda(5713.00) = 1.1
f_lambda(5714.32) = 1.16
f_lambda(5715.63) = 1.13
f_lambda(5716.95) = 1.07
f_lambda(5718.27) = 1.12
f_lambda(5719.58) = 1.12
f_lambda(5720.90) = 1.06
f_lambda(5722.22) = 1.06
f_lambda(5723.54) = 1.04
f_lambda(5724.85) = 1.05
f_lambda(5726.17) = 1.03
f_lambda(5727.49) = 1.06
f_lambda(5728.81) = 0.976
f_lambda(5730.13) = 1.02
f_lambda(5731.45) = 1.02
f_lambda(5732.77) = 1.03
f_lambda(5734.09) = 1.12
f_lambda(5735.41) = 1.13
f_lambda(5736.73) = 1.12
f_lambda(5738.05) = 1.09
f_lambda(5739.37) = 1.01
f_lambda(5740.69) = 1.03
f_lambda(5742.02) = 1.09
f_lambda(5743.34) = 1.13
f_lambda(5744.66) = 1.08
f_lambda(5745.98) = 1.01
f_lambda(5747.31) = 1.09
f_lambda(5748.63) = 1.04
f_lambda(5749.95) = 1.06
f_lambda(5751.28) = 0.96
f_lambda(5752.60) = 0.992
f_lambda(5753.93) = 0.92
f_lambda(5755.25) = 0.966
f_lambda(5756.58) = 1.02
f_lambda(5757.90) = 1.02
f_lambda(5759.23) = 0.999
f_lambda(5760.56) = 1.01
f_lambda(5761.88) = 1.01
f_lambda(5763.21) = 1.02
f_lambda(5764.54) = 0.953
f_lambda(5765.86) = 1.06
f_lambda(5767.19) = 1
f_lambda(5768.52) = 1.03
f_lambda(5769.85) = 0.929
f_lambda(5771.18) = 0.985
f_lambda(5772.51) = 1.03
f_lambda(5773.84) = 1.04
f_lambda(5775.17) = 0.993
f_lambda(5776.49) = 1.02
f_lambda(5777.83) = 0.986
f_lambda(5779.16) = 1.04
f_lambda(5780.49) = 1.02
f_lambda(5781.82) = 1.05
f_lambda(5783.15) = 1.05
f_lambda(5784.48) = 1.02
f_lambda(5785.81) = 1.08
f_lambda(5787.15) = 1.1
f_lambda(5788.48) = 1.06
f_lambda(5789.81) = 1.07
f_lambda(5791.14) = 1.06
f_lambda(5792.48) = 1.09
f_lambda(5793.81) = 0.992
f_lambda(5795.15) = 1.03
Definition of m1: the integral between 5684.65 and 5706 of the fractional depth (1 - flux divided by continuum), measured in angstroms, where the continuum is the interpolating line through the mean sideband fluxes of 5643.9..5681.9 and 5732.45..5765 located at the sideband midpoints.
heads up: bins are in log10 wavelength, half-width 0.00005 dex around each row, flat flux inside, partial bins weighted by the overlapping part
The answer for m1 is -1.22 angstroms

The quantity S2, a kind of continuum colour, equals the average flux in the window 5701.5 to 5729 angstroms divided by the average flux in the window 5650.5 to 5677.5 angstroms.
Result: 1.0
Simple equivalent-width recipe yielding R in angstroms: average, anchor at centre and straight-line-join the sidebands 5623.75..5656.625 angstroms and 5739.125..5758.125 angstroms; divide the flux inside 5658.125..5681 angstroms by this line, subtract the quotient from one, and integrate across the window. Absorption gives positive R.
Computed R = -0.58 angstroms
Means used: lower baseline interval 1.11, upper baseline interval 1.03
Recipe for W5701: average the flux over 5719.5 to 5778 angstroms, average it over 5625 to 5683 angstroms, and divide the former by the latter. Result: 0.93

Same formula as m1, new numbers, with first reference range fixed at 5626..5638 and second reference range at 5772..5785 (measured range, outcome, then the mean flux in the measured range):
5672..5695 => -1.4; 1.16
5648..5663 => 0.7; 1.06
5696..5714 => -0.2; 1.09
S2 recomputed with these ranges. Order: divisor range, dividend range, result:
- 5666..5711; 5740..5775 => 0.90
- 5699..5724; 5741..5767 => 0.94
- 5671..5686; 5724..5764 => 0.92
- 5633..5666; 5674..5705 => 1.04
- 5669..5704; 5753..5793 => 0.90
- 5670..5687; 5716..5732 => 0.92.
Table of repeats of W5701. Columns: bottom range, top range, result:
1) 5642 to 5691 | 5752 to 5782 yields 0.90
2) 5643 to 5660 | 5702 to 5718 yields 1.02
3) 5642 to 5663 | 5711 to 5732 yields 0.99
